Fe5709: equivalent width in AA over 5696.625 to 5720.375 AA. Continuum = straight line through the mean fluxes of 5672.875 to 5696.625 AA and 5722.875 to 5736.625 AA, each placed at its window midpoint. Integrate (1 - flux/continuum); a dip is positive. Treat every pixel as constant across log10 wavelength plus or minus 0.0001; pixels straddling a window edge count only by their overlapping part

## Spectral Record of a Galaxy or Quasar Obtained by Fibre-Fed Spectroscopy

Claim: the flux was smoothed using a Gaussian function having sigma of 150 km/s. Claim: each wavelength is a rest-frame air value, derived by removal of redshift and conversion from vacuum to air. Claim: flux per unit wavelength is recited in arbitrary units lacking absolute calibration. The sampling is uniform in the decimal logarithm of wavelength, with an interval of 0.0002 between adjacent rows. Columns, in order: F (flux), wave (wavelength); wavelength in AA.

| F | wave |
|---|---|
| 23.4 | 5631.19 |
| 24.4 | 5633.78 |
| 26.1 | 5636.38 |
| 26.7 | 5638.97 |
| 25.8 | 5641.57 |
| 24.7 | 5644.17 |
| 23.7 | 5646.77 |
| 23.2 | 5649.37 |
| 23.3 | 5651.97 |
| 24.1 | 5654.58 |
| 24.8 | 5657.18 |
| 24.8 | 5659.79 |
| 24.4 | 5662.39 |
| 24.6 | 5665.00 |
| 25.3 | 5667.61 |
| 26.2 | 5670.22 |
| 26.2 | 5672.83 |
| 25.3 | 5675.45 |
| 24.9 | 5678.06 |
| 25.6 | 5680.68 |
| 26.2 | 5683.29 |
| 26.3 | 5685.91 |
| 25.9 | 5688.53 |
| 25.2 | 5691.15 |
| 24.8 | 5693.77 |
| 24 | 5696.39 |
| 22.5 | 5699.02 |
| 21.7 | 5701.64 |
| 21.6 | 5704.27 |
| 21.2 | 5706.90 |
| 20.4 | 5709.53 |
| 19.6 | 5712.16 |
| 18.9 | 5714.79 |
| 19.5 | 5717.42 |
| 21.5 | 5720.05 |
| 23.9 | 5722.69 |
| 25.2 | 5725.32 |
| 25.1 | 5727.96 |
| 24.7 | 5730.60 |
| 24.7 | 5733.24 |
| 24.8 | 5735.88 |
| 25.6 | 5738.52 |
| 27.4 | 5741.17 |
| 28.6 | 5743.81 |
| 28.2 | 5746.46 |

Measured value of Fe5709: 4.0 AA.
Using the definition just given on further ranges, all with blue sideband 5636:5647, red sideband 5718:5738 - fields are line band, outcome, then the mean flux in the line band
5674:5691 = -0.55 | 25.7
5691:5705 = 0.80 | 23.2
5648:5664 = 0.74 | 24.1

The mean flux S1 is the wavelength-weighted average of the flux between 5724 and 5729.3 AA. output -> 25.2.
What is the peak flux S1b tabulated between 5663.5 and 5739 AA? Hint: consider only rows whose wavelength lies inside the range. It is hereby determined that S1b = 26.3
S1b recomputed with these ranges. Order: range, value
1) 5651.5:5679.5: 26.2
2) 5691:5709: 25.2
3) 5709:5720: 20.4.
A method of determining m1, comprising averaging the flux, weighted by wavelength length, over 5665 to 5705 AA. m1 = 24.8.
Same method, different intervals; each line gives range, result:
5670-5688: 25.8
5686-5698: 25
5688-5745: 23.4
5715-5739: 23.6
